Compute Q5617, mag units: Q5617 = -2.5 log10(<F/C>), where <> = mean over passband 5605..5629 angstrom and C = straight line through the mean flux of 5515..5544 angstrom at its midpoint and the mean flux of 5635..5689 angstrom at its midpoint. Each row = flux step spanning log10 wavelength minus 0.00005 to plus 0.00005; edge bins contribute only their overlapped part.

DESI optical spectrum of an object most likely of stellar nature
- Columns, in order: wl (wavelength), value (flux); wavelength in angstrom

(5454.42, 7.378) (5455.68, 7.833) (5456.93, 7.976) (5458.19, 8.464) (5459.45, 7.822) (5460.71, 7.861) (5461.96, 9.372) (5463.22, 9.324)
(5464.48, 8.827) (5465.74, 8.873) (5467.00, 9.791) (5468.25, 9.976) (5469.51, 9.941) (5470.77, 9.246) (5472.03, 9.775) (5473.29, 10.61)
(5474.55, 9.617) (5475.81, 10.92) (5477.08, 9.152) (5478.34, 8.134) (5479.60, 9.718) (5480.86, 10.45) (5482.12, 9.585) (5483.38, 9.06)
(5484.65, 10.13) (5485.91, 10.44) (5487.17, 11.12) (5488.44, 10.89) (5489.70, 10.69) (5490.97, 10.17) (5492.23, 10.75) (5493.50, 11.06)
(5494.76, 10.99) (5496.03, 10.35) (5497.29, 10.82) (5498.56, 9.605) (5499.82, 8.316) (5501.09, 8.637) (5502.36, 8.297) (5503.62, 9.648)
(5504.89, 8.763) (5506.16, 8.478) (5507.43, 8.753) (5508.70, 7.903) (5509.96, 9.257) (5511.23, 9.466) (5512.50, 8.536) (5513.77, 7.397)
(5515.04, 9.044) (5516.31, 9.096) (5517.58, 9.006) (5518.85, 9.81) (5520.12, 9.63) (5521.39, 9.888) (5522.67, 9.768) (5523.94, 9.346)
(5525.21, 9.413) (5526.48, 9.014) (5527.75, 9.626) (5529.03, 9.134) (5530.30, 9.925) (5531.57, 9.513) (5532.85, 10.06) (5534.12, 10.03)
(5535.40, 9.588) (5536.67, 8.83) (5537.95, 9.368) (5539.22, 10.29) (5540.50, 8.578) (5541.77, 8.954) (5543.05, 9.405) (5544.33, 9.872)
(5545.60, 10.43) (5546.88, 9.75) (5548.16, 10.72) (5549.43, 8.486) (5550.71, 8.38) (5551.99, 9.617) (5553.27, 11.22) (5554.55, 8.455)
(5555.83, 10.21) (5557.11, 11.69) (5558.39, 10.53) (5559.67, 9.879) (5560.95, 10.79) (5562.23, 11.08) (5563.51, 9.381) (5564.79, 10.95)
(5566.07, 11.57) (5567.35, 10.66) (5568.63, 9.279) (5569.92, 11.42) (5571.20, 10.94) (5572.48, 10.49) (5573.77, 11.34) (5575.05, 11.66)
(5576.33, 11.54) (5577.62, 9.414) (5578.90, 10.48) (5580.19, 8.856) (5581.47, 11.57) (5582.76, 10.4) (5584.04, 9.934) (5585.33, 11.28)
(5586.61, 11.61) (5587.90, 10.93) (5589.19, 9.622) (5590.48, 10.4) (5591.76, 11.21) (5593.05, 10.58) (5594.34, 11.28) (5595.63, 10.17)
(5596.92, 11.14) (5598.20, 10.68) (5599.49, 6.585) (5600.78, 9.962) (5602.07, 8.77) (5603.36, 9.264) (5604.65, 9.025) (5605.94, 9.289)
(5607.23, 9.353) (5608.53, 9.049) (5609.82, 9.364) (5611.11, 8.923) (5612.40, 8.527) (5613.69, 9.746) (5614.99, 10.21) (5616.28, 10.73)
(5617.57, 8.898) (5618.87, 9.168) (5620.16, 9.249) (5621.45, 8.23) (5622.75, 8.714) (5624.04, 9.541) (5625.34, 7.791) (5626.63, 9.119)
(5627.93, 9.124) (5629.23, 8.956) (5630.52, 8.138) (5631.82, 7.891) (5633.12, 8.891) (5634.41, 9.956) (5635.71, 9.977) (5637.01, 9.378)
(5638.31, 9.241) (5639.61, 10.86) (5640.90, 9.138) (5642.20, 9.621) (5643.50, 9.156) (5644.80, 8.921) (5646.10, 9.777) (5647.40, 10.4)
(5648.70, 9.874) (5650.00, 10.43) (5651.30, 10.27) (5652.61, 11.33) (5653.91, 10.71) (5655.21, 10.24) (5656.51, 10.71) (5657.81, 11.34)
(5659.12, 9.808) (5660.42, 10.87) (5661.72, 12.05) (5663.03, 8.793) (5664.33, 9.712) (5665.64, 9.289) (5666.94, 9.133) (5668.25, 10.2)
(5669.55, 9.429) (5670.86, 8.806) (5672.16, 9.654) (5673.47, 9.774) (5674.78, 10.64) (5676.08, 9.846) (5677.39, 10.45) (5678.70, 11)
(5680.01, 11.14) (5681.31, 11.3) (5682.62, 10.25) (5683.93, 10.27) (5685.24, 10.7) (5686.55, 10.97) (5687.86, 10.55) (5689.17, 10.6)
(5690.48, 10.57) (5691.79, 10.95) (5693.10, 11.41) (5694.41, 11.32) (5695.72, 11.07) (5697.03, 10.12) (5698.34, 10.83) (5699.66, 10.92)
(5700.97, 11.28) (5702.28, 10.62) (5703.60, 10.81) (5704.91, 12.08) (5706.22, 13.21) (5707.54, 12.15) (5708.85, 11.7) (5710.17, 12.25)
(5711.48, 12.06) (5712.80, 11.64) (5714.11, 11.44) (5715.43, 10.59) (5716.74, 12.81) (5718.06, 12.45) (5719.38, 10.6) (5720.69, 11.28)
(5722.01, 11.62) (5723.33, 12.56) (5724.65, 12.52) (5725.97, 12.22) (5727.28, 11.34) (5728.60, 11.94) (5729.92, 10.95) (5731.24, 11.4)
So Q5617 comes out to 0.086 mag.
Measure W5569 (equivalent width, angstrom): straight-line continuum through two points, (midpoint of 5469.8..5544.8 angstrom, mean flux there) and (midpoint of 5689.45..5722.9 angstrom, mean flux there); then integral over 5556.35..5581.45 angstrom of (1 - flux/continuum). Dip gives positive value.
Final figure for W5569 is -1.27 angstrom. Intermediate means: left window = 9.56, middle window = 10.7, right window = 11.4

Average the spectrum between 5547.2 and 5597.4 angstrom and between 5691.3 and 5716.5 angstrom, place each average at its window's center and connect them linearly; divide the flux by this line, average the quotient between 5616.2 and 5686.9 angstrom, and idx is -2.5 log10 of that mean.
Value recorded 0.130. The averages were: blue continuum 10.5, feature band 9.8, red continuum 11.4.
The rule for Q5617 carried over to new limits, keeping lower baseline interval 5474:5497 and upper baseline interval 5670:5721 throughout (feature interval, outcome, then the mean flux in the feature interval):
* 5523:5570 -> 0.06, 9.86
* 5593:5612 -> 0.12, 9.52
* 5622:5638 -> 0.20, 8.95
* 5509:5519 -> 0.16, 8.88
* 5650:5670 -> 0.06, 10.3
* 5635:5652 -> 0.11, 9.77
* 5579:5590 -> 0.01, 10.5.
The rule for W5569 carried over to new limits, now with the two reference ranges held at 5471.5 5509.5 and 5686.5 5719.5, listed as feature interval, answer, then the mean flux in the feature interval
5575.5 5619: 2.5 angstrom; 9.95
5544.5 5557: 0.5 angstrom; 9.79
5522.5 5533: 0.6 angstrom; 9.5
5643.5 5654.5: 0.8 angstrom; 10.1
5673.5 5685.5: 0.7 angstrom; 10.6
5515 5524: 0.4 angstrom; 9.48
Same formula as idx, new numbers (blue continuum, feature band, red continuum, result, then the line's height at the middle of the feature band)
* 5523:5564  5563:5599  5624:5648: -0.12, 9.54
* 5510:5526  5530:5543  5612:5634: -0.04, 9.17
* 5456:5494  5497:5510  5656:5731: 0.11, 9.81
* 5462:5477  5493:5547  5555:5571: 0.09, 10.2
